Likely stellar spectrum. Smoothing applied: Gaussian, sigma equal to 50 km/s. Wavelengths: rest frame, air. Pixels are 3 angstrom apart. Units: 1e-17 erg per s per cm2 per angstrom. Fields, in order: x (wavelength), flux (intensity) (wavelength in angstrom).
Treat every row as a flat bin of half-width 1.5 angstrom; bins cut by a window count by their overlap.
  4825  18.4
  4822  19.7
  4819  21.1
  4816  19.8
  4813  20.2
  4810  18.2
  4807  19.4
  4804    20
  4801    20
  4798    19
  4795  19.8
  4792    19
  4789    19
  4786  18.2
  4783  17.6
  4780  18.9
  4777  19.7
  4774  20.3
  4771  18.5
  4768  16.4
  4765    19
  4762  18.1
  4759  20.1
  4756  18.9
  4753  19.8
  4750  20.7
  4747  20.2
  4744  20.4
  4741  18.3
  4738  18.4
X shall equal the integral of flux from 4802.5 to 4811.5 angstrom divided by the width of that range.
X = 19.2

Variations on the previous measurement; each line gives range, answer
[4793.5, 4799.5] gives 19.4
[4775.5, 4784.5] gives 18.7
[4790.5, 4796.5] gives 19.4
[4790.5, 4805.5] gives 19.6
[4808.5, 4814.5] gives 19.2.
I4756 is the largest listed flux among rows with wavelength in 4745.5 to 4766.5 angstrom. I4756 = 20.7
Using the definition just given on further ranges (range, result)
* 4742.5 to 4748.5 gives 20.4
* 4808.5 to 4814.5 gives 20.2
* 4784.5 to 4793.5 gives 19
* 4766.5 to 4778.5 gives 20.3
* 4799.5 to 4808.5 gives 20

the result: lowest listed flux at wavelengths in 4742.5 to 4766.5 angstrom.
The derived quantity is 18.1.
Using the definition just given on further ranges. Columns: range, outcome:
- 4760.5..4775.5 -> 16.4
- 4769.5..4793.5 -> 17.6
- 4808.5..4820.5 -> 18.2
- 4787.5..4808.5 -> 19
